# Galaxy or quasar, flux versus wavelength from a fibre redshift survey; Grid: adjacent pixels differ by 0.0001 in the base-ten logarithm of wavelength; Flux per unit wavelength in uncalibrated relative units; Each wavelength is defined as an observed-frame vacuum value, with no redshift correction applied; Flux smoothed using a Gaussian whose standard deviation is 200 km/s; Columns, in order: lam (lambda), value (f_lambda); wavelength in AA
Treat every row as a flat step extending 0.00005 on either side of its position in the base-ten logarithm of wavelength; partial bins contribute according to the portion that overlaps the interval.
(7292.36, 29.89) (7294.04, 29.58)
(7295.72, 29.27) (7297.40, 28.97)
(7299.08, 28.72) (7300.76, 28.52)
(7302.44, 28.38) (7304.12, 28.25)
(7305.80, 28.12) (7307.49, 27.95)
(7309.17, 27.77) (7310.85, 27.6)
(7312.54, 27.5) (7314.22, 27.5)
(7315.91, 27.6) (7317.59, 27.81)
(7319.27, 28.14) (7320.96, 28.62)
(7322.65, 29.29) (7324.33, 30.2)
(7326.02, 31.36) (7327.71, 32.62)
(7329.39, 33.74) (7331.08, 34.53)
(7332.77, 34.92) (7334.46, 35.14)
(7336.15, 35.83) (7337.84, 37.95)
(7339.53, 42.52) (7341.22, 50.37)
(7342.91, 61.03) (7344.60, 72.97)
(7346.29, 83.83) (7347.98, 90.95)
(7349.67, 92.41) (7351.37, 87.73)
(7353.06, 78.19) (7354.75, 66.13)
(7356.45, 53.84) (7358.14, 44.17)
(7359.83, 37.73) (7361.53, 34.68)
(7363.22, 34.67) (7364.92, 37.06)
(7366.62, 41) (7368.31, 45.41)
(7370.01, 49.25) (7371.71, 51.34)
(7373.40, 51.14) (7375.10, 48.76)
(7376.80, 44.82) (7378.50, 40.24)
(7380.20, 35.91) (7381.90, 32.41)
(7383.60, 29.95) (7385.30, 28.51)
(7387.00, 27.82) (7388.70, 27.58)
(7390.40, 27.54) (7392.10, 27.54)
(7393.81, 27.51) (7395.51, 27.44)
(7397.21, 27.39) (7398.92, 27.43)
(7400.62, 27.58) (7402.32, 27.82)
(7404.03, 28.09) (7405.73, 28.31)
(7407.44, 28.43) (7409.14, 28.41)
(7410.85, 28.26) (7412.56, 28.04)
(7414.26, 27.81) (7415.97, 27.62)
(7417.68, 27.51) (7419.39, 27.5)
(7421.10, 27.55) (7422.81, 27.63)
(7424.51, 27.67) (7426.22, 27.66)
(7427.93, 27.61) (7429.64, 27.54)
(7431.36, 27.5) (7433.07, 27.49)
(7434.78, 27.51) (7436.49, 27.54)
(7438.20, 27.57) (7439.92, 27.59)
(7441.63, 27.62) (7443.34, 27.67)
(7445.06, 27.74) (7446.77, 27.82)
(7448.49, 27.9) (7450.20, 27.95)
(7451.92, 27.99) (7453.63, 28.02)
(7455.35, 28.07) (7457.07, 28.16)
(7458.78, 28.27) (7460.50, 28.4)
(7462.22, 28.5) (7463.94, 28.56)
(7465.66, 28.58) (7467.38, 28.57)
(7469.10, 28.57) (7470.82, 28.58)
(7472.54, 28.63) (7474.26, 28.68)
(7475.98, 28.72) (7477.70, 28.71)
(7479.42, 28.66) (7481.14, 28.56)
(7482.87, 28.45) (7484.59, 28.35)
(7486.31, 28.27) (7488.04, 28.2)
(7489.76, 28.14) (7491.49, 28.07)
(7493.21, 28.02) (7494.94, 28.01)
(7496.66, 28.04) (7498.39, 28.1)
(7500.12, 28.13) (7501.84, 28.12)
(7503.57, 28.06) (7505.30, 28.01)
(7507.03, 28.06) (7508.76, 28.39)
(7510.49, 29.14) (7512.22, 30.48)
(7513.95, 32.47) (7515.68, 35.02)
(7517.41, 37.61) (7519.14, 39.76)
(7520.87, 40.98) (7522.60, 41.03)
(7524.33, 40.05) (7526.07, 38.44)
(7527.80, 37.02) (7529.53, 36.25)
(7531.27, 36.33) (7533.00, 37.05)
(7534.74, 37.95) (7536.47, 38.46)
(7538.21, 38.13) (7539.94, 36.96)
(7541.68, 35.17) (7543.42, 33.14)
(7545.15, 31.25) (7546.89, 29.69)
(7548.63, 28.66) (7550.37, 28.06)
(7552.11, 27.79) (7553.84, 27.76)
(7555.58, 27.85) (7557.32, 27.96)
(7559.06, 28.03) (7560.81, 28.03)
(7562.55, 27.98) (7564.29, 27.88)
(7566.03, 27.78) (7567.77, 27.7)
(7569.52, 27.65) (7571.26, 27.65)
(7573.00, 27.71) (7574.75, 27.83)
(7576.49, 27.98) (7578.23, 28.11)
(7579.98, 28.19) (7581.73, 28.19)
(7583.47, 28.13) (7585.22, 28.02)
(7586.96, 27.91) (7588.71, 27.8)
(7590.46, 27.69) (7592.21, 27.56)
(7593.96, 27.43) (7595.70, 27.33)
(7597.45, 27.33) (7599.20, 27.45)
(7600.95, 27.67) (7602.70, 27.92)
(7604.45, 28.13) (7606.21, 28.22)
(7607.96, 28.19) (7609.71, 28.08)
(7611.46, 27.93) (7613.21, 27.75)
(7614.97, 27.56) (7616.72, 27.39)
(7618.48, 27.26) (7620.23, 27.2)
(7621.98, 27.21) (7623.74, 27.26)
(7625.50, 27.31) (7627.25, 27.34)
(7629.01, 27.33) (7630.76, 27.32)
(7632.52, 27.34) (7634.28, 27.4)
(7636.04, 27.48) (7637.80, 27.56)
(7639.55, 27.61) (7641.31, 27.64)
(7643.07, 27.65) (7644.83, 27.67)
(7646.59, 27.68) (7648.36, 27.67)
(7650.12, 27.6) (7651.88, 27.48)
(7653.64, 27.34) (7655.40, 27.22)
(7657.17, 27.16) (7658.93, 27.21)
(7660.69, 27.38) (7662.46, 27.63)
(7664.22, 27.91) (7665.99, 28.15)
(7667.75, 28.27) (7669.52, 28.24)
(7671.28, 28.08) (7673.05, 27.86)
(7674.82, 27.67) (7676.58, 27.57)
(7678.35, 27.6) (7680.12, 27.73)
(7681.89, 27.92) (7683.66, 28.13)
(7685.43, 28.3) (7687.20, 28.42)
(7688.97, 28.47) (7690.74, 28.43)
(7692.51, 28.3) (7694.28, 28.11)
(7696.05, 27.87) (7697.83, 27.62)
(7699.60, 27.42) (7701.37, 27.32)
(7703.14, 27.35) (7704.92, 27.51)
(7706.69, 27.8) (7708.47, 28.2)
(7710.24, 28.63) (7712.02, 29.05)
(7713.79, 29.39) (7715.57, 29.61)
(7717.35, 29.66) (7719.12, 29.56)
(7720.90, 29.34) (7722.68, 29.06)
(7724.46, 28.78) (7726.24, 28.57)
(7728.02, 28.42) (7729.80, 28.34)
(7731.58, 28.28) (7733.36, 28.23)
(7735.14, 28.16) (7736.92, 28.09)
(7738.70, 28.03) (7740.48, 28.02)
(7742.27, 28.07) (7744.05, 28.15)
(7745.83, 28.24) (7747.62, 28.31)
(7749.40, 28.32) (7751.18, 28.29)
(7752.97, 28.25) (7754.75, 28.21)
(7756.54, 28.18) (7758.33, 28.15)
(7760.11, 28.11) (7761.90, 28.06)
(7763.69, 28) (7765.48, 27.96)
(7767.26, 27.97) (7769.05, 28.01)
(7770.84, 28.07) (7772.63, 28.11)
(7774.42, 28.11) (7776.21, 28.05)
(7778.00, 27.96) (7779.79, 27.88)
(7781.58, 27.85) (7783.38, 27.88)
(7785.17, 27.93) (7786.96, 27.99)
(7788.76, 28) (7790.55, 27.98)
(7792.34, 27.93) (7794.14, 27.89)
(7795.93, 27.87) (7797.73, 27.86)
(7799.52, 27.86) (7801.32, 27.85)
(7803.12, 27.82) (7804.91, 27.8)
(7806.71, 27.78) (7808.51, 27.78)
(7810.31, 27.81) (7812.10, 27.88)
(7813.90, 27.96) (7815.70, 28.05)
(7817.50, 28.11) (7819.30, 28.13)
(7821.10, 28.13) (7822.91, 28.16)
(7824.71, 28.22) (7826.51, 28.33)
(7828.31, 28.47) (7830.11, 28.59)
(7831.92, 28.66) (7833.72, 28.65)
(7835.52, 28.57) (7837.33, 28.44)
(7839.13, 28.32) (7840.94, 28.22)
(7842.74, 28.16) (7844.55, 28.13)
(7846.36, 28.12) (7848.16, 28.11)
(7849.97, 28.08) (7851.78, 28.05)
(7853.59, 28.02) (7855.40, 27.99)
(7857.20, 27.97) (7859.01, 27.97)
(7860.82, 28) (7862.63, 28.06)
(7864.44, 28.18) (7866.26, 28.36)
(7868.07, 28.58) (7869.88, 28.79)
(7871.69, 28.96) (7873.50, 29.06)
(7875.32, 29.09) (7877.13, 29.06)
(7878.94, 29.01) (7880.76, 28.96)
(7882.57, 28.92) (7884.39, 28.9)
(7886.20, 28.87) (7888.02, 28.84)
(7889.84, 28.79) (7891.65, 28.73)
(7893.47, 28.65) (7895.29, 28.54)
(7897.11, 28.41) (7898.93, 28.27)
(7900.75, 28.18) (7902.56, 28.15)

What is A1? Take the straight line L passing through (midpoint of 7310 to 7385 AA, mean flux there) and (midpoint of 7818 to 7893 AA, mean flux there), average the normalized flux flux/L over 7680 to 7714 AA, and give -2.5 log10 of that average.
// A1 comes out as 0.19 mag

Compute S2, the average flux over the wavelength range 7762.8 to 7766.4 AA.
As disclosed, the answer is 28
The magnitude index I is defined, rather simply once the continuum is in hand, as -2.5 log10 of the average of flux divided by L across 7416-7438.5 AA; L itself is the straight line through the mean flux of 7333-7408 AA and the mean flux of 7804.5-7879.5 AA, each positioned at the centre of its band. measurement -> 0.46 mag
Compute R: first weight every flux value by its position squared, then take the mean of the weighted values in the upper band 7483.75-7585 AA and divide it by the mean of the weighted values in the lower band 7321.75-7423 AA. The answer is 0.8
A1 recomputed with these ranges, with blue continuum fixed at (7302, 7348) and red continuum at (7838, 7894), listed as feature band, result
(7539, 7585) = 0.16 mag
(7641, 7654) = 0.16 mag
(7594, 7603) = 0.19 mag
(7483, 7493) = 0.23 mag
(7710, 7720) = 0.06 mag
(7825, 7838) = 0.02 mag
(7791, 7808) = 0.07 mag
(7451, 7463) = 0.24 mag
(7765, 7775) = 0.08 mag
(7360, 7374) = -0.16 mag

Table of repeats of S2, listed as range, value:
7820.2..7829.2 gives 28.3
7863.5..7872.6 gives 28.6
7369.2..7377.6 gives 49.1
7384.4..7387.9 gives 28.2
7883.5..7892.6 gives 28.8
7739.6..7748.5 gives 28.1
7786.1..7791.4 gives 28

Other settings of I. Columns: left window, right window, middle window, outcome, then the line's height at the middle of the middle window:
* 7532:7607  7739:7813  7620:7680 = 0.05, 28.9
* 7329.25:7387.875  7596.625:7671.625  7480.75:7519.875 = 0.26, 38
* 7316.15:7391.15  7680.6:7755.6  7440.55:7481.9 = 0.37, 39.8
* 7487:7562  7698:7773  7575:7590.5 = 0.11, 31.1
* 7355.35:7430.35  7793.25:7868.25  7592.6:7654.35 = 0.11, 30.6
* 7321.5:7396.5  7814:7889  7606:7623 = 0.29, 36.2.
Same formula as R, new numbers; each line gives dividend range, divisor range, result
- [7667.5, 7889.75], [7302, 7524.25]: 0.91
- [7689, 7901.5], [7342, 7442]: 0.81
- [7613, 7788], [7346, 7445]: 0.82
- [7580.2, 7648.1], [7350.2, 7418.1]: 0.78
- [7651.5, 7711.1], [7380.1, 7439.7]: 1.07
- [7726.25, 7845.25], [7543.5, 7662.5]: 1.06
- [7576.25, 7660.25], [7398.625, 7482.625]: 1.03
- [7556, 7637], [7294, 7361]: 0.71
